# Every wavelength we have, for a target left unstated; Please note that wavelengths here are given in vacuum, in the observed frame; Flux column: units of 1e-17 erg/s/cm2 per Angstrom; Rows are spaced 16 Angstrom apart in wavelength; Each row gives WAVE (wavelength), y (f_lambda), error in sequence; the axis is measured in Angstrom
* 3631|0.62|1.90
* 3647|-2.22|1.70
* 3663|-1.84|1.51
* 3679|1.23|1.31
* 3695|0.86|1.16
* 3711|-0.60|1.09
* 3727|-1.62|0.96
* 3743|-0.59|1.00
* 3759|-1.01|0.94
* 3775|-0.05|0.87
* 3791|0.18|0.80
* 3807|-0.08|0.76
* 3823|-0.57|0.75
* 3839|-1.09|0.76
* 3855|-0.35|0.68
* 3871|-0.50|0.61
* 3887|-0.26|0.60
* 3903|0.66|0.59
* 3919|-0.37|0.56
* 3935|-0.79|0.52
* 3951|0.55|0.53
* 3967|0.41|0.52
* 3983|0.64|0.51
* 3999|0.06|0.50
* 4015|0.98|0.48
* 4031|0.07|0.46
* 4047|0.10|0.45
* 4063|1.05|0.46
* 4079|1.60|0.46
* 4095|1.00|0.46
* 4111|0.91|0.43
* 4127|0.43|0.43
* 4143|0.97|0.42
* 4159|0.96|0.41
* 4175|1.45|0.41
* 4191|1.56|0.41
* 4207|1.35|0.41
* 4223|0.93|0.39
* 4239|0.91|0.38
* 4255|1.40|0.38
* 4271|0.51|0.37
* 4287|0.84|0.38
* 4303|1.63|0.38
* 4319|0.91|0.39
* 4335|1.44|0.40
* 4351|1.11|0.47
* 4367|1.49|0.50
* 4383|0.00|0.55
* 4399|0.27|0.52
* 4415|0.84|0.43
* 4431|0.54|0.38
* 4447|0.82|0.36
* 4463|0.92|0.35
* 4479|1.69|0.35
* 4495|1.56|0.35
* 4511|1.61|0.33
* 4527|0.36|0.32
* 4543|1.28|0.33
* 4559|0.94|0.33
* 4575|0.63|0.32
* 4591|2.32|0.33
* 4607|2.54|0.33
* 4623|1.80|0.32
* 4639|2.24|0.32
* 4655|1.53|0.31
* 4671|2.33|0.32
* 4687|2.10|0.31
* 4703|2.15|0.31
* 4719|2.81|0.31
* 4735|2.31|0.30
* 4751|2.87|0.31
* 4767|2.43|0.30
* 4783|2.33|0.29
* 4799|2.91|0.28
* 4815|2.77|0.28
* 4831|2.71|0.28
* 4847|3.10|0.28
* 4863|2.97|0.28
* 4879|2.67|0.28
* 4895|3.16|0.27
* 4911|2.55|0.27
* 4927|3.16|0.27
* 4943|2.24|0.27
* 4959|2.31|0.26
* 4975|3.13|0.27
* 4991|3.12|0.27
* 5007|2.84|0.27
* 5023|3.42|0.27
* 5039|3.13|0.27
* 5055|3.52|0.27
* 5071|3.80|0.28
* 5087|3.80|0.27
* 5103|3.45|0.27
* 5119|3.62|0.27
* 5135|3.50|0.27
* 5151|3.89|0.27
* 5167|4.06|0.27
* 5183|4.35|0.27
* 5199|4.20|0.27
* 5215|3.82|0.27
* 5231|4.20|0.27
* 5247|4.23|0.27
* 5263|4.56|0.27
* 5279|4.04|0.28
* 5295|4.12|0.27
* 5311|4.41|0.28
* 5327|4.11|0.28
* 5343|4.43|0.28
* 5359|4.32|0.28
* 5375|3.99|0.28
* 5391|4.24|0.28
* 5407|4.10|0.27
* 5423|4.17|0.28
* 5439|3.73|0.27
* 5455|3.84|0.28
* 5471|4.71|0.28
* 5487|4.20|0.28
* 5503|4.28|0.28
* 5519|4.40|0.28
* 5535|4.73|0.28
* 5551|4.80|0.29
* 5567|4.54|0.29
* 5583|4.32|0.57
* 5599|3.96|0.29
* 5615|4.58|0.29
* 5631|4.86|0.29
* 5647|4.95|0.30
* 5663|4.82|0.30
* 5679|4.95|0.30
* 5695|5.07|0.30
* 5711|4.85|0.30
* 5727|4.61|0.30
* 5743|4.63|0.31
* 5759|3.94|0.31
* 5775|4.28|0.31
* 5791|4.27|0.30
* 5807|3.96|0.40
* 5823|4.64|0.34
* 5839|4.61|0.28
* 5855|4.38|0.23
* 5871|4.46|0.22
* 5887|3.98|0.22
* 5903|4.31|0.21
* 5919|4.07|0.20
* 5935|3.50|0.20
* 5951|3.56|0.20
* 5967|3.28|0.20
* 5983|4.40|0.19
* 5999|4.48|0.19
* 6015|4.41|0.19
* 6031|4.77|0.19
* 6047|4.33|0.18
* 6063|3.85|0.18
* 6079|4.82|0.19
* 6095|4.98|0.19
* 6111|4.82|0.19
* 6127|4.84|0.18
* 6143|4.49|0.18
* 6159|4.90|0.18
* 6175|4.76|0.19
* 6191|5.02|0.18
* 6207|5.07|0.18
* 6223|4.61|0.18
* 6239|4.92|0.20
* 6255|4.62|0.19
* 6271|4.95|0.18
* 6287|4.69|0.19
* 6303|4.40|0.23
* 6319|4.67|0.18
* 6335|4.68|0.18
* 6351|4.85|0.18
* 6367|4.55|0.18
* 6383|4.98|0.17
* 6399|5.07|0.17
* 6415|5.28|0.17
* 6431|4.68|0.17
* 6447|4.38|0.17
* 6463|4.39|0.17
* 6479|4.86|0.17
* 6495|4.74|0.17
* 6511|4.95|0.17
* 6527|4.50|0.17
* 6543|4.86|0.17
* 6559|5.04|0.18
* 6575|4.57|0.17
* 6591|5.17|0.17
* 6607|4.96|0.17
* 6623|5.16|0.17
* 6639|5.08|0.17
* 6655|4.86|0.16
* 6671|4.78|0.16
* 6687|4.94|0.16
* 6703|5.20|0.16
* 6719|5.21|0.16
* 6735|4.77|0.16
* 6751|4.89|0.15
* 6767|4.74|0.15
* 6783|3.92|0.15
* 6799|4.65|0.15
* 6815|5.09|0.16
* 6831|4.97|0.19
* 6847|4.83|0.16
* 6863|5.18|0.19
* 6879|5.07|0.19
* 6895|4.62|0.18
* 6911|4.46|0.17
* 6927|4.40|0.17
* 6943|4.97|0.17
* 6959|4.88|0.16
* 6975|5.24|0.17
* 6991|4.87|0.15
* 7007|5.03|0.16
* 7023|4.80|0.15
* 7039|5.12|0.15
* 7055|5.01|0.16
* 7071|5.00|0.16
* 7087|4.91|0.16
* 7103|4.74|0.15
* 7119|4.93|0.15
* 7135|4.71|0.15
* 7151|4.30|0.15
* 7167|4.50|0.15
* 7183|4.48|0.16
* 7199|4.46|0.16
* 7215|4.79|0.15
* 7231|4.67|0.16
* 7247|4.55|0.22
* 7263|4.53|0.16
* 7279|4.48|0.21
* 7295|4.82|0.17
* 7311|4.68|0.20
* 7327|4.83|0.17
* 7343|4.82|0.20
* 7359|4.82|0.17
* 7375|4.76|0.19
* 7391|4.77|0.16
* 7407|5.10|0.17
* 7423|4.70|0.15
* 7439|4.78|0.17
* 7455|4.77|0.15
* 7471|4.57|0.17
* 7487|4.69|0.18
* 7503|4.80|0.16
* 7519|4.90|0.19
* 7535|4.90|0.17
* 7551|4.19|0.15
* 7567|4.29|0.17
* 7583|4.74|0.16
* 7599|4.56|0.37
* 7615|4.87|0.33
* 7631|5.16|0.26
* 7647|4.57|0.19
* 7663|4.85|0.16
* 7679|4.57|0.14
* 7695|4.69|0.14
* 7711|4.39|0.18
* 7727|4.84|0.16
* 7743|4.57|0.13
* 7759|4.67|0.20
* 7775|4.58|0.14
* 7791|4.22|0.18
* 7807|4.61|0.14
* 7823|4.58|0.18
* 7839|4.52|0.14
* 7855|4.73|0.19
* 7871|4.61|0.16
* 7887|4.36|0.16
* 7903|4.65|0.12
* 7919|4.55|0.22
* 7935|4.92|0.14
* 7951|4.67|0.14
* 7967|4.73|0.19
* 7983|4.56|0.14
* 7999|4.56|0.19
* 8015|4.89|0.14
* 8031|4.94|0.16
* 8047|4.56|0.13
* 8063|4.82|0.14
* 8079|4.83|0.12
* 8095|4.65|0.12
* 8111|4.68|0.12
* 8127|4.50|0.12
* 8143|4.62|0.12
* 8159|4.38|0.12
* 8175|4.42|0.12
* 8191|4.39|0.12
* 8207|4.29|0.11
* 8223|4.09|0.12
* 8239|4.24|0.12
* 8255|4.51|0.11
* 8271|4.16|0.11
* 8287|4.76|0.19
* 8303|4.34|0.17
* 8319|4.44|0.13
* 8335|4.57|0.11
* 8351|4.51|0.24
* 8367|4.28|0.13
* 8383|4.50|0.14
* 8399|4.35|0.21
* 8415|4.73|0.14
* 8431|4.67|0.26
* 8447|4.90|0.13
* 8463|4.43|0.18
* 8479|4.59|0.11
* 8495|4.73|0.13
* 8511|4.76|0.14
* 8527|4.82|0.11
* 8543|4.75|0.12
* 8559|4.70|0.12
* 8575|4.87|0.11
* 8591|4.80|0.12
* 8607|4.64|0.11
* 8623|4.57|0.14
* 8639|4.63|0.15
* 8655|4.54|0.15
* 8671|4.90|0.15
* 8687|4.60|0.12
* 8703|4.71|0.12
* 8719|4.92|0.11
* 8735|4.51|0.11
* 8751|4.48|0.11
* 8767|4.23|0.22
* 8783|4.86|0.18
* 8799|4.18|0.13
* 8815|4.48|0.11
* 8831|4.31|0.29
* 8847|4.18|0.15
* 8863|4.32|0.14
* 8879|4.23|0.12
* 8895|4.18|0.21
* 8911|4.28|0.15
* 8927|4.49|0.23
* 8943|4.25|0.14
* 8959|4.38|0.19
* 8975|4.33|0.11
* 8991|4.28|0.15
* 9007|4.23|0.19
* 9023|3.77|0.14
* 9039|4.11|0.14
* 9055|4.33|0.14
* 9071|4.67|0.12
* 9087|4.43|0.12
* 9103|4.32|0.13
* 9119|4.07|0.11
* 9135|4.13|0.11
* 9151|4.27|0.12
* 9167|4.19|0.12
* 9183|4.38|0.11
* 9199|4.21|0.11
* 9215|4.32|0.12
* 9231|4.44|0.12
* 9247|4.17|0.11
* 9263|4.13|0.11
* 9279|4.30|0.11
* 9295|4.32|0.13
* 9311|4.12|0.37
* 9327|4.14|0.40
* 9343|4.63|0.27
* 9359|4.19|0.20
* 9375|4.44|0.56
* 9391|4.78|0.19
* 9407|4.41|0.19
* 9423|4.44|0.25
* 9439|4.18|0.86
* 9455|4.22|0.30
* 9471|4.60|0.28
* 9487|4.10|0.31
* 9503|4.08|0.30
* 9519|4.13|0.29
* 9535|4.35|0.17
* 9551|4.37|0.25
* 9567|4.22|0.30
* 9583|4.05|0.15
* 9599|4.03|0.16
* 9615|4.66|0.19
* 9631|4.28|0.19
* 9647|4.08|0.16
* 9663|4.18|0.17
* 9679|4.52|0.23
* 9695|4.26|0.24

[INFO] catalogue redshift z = 0.151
